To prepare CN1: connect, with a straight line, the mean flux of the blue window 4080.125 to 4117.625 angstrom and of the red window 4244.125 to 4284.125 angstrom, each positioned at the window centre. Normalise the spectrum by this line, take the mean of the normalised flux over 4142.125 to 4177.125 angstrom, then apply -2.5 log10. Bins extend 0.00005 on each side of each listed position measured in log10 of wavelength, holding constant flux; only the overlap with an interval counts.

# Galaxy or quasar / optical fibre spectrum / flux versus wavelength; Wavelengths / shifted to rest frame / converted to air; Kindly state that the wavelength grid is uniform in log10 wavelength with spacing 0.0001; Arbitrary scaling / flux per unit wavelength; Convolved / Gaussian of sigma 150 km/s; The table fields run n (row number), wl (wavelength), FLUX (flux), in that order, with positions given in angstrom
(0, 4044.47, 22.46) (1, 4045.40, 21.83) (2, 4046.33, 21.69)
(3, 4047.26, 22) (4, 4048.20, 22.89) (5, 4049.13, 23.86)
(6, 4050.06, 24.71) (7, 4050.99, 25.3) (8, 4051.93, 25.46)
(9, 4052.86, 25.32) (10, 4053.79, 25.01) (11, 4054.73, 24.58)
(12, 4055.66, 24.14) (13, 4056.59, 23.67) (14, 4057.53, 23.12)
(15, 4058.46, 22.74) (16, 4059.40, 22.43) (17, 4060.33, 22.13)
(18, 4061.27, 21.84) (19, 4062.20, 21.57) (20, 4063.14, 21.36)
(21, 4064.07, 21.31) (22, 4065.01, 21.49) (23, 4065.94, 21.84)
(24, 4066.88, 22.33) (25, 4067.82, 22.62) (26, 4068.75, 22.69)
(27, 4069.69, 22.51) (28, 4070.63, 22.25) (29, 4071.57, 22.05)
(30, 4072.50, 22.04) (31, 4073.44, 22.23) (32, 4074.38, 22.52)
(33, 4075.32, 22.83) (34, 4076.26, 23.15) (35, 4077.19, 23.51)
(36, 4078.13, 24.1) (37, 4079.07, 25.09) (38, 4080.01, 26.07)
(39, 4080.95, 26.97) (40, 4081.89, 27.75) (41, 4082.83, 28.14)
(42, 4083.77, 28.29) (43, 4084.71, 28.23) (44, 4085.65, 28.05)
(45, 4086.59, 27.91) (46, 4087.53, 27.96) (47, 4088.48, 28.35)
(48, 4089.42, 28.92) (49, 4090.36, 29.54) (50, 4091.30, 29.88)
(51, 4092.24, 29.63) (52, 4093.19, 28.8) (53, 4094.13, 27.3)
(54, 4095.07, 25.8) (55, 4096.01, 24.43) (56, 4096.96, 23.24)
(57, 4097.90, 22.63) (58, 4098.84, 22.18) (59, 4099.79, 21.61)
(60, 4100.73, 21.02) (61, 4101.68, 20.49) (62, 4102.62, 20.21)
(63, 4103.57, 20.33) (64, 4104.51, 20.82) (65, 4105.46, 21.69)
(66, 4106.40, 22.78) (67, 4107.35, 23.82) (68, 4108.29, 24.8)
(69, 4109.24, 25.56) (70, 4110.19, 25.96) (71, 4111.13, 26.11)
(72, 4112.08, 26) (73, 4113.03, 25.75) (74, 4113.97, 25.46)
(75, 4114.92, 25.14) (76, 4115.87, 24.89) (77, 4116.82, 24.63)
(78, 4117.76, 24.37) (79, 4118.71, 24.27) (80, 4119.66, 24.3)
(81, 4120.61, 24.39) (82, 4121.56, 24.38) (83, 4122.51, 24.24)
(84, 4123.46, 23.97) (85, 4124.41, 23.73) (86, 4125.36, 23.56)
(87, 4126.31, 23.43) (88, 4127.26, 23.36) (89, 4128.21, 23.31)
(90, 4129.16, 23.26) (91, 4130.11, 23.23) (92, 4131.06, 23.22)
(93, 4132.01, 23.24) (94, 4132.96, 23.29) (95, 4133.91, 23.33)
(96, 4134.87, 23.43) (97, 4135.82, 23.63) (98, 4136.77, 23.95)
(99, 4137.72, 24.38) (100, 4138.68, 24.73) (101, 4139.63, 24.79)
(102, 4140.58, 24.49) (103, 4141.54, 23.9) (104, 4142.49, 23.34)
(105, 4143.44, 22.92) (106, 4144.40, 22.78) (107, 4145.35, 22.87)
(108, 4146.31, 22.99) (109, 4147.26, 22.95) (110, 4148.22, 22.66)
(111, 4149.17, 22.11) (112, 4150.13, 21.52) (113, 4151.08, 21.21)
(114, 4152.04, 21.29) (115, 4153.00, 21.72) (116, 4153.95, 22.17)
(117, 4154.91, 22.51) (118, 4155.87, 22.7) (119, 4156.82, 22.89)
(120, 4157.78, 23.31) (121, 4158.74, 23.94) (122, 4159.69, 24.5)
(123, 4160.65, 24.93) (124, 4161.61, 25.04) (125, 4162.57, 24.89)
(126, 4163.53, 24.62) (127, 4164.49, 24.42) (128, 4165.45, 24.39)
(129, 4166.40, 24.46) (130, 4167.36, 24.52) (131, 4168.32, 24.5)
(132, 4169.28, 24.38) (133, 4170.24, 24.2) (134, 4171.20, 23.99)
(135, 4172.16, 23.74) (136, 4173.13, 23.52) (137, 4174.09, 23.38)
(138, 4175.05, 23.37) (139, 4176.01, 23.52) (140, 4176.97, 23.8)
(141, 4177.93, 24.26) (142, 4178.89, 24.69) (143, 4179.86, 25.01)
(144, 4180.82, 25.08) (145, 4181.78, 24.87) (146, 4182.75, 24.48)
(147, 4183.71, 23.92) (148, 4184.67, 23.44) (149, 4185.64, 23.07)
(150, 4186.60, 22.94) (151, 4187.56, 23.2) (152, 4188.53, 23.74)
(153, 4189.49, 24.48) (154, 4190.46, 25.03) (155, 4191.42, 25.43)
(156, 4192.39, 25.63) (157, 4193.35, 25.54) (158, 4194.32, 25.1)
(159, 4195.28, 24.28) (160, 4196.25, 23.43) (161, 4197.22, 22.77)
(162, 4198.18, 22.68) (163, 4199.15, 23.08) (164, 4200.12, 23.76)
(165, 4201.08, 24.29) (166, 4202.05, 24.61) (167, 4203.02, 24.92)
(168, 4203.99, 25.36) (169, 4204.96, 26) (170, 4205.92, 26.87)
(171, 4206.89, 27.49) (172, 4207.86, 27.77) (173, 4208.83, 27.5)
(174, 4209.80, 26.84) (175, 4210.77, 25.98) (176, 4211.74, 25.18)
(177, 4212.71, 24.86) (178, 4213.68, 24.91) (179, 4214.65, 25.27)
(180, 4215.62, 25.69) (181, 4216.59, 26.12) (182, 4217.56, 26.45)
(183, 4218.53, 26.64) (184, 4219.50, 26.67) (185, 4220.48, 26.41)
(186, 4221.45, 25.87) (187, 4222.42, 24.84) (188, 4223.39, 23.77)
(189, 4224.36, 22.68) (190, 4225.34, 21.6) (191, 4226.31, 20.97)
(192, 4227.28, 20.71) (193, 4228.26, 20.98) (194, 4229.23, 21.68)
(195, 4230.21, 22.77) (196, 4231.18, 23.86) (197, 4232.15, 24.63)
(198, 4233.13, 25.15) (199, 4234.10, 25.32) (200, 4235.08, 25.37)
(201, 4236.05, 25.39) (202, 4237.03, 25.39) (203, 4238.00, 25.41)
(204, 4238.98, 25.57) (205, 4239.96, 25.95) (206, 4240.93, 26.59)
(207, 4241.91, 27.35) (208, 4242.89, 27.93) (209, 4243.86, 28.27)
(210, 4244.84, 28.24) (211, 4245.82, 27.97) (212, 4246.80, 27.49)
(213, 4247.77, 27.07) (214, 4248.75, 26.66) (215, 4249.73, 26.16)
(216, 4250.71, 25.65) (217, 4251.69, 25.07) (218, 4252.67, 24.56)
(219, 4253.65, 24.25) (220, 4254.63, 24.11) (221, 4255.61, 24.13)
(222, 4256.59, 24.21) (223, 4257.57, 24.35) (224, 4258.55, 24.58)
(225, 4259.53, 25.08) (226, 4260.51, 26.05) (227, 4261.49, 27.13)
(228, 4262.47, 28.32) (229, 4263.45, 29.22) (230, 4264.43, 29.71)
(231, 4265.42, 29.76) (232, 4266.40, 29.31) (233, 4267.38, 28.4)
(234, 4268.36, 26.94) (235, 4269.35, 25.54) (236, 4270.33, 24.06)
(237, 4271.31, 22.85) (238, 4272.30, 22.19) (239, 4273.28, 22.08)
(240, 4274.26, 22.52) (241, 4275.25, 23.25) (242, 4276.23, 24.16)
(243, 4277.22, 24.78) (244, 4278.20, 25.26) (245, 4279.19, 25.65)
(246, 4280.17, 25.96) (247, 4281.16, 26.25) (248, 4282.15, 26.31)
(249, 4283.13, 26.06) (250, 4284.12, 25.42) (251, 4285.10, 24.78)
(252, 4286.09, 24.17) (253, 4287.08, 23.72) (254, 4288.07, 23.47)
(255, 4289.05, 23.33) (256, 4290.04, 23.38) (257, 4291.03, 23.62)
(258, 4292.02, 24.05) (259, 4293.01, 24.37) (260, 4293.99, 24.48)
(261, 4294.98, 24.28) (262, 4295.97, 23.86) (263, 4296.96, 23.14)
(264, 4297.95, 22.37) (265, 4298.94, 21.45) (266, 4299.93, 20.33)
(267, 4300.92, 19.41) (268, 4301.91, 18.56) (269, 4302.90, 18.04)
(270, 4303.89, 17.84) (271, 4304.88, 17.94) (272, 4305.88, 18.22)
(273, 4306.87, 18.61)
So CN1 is 0.10 mag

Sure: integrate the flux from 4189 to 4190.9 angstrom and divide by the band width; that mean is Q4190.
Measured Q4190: 24.7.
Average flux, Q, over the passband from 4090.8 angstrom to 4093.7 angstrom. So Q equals 29.4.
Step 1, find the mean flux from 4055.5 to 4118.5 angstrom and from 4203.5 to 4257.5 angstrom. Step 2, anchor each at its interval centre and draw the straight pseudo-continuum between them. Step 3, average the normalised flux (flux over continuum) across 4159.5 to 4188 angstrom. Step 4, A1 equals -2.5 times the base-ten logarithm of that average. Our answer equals 0.03 mag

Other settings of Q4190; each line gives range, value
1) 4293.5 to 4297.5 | 23.9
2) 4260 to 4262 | 26.6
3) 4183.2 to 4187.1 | 23.4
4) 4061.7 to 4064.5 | 21.5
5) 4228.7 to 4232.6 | 23.2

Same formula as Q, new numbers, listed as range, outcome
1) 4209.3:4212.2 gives 26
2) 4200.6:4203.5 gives 24.6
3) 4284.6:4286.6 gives 24.5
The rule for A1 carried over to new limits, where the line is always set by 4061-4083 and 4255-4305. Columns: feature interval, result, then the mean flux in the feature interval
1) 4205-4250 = -0.06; 25.5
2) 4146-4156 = 0.07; 22.1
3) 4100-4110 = 0.05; 22.2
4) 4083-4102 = -0.13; 26.3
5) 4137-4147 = -0.01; 23.7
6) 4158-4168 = -0.04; 24.5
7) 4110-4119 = -0.08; 25.3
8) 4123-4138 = 0.00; 23.5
